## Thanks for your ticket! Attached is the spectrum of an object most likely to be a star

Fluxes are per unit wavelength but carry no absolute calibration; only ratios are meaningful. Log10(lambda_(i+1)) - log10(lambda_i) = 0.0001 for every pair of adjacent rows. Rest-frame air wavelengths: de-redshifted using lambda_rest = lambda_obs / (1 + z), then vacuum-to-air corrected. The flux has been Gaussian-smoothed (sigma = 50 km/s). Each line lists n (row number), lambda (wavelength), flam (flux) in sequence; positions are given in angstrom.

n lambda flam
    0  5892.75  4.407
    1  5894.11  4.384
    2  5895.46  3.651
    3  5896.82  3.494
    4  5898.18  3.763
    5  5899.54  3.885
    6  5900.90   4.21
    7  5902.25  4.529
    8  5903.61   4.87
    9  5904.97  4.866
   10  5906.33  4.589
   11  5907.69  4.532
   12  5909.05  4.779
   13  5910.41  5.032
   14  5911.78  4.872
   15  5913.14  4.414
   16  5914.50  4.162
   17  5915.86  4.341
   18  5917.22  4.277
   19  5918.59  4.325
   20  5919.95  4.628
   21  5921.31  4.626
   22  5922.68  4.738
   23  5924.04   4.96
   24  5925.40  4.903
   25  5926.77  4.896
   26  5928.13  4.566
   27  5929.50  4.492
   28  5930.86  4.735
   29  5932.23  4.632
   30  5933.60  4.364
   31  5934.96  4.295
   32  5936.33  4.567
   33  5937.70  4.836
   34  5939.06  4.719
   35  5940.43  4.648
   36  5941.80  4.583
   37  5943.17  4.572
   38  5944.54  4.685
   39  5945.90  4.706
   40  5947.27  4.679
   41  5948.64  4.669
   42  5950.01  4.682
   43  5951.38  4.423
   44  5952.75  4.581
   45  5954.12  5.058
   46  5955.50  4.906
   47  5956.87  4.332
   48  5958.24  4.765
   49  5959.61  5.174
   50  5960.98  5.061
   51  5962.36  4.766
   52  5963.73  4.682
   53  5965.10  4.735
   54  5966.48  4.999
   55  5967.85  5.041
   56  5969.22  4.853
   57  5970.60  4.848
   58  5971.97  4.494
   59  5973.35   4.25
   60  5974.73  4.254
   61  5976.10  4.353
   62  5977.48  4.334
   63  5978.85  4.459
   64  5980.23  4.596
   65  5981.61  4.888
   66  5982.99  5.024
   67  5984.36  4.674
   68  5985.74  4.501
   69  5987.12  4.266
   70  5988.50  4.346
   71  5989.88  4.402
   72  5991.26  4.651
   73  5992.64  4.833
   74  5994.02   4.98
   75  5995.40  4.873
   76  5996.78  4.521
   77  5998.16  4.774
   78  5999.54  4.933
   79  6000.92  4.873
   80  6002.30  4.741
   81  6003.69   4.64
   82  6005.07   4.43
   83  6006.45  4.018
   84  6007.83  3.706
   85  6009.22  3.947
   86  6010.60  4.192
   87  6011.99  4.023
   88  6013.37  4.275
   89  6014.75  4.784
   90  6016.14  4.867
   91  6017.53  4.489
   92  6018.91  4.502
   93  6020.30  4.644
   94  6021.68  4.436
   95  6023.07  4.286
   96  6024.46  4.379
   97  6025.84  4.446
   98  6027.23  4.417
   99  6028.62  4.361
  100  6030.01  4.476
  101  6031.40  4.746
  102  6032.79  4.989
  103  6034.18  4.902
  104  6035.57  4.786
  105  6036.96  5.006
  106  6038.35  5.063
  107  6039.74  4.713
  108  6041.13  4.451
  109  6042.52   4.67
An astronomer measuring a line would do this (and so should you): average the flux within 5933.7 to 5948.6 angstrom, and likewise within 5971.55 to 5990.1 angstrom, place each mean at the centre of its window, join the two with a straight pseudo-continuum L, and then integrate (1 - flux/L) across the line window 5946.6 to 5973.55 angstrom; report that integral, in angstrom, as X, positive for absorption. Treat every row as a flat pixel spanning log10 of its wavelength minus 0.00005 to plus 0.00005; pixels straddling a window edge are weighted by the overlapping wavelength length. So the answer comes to -1.2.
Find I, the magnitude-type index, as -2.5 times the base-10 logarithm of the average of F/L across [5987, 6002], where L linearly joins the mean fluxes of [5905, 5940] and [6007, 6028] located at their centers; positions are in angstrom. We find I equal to -0.07 mag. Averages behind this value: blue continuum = 4.62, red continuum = 4.36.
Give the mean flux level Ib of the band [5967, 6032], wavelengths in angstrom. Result 4.53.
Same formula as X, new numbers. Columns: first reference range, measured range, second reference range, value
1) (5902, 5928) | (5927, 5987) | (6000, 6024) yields -1.5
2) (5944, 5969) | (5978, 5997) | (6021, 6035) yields 0.1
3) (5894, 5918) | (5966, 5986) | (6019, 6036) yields -0.7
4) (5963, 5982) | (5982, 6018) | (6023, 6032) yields 0.0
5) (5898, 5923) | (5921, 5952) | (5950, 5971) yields 0.1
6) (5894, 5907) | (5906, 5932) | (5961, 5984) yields -1.7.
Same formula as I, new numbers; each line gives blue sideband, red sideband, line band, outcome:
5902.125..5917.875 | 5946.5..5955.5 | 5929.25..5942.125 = 0.02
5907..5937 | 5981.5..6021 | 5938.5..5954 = -0.02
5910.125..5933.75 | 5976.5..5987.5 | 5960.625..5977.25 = -0.02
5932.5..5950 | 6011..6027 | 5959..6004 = -0.04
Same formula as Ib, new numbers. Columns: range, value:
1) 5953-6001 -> 4.7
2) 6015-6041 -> 4.64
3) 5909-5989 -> 4.64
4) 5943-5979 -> 4.69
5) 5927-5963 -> 4.68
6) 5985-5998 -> 4.6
